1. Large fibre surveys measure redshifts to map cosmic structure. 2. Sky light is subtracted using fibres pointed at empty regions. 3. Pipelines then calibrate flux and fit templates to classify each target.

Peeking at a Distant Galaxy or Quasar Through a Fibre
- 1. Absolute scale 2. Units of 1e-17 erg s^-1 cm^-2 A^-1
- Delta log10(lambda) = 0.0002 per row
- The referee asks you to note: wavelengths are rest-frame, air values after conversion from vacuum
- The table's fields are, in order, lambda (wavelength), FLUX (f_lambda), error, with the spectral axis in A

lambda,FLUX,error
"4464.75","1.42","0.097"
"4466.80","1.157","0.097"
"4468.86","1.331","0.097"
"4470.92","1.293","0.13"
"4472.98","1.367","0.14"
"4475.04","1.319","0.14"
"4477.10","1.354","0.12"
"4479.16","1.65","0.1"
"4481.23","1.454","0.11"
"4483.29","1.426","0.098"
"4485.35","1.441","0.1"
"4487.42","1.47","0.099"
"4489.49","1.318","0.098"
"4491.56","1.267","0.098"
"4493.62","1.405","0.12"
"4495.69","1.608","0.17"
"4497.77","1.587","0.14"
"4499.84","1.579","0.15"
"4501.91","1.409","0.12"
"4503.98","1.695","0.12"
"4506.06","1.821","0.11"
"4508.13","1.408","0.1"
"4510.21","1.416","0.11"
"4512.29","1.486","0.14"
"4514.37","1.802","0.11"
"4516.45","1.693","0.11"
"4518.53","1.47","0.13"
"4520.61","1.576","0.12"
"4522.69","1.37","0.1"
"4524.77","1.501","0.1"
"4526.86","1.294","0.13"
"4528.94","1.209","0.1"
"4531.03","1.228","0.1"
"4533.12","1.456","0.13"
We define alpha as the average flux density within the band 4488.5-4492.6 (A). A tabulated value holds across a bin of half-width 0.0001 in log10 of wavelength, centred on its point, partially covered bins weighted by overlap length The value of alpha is 1.29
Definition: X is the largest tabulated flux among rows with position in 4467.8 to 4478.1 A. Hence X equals 1.367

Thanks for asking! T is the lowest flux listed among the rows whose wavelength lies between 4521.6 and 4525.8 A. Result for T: 1.37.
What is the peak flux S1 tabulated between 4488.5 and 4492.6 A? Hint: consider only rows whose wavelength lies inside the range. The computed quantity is 1.318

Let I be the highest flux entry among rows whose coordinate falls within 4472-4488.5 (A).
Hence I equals 1.65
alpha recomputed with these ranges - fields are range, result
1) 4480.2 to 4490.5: 1.42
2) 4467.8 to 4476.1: 1.33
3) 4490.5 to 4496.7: 1.43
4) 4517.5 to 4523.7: 1.47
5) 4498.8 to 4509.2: 1.58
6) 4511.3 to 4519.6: 1.61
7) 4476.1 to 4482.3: 1.49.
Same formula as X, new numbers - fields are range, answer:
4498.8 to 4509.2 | 1.821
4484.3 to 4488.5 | 1.47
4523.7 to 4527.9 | 1.501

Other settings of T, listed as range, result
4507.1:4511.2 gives 1.408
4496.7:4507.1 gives 1.409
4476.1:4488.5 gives 1.354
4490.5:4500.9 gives 1.267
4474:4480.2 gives 1.319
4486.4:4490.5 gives 1.318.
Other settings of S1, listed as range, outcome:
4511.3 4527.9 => 1.802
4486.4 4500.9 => 1.608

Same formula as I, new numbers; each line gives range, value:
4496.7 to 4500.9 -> 1.587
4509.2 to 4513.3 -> 1.486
